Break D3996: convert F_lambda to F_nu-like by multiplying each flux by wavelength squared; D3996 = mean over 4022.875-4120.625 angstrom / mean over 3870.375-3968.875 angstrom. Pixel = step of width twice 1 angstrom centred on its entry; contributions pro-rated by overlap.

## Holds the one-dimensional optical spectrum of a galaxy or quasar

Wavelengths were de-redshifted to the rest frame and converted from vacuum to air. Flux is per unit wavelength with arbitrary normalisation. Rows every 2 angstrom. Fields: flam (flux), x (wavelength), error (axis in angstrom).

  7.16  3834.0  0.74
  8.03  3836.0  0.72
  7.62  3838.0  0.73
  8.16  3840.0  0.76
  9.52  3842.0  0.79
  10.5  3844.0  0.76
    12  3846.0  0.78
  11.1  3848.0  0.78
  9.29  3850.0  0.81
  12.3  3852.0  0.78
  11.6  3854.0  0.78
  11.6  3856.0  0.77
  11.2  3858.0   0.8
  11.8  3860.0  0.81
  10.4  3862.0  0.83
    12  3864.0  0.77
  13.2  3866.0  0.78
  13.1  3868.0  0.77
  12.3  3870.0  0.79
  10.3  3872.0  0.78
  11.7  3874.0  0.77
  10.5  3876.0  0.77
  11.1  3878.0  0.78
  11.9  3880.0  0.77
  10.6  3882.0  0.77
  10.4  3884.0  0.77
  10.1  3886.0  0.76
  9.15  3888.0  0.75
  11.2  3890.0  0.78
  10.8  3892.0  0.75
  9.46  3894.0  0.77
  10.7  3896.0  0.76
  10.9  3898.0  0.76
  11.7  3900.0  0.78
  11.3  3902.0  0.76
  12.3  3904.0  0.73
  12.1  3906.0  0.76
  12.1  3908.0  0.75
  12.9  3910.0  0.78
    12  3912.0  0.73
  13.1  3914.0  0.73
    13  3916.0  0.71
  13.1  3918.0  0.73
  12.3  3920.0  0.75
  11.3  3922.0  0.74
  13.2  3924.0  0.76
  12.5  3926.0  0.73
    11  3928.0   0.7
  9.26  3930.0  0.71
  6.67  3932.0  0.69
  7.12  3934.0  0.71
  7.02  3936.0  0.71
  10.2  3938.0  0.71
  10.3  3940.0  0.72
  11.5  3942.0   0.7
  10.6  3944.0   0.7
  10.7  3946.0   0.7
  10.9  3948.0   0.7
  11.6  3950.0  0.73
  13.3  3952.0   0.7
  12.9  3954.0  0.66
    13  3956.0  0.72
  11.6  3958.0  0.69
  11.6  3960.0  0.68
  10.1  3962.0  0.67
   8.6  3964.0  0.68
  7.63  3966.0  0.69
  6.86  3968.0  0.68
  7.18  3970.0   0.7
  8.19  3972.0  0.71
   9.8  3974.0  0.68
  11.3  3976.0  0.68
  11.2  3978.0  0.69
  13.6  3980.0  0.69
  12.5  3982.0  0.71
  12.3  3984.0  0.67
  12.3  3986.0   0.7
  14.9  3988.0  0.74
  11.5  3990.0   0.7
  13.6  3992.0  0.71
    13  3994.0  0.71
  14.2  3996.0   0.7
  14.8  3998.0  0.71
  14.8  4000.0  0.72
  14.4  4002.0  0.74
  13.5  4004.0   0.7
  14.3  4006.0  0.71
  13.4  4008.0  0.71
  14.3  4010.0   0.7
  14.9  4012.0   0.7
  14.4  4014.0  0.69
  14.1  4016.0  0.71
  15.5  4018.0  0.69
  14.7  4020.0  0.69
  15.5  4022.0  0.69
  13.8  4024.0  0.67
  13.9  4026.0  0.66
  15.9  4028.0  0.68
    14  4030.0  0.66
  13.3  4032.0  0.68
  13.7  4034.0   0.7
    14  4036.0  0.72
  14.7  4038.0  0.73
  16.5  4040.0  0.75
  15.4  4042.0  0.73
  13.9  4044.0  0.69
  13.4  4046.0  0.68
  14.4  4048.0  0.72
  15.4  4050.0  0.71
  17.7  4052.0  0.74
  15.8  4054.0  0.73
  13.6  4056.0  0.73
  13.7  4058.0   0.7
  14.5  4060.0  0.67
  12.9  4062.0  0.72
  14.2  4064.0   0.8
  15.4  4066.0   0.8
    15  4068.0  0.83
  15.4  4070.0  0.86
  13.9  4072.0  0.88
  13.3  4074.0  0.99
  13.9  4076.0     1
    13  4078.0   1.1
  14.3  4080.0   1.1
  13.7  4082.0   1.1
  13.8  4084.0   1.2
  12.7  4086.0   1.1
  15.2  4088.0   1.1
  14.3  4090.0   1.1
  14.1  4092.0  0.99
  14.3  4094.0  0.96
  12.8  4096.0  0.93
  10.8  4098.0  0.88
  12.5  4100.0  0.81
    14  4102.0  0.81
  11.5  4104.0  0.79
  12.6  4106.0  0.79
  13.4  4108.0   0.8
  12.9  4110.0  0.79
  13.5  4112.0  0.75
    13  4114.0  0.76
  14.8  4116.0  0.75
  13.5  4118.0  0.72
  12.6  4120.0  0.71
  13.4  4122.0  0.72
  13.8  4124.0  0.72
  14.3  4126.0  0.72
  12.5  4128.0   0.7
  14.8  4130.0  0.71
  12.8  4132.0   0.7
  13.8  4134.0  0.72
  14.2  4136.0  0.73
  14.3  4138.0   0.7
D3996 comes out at 1.38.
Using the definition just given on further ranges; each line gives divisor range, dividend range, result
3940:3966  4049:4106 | 1.33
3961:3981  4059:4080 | 1.57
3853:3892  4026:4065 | 1.41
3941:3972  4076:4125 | 1.37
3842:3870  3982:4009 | 1.27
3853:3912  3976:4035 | 1.30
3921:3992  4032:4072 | 1.43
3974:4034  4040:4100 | 1.07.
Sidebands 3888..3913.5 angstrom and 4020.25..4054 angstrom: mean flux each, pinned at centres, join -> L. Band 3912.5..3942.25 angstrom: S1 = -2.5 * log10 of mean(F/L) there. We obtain 0.12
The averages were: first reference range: 11.4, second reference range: 14.8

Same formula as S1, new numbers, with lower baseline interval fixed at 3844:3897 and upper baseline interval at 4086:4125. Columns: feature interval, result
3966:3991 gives 0.12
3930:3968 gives 0.17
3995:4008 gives -0.16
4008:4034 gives -0.16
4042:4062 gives -0.15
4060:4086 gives -0.08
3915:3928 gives -0.08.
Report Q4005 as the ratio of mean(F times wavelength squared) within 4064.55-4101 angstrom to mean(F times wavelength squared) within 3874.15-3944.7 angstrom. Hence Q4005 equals 1.4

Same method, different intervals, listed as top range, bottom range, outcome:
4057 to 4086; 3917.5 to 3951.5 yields 1.42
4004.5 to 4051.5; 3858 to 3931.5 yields 1.35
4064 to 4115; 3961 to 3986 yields 1.43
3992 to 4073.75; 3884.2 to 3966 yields 1.39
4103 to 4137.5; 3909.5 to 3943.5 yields 1.35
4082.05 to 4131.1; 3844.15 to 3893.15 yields 1.34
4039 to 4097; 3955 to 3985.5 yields 1.45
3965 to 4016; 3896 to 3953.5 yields 1.14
